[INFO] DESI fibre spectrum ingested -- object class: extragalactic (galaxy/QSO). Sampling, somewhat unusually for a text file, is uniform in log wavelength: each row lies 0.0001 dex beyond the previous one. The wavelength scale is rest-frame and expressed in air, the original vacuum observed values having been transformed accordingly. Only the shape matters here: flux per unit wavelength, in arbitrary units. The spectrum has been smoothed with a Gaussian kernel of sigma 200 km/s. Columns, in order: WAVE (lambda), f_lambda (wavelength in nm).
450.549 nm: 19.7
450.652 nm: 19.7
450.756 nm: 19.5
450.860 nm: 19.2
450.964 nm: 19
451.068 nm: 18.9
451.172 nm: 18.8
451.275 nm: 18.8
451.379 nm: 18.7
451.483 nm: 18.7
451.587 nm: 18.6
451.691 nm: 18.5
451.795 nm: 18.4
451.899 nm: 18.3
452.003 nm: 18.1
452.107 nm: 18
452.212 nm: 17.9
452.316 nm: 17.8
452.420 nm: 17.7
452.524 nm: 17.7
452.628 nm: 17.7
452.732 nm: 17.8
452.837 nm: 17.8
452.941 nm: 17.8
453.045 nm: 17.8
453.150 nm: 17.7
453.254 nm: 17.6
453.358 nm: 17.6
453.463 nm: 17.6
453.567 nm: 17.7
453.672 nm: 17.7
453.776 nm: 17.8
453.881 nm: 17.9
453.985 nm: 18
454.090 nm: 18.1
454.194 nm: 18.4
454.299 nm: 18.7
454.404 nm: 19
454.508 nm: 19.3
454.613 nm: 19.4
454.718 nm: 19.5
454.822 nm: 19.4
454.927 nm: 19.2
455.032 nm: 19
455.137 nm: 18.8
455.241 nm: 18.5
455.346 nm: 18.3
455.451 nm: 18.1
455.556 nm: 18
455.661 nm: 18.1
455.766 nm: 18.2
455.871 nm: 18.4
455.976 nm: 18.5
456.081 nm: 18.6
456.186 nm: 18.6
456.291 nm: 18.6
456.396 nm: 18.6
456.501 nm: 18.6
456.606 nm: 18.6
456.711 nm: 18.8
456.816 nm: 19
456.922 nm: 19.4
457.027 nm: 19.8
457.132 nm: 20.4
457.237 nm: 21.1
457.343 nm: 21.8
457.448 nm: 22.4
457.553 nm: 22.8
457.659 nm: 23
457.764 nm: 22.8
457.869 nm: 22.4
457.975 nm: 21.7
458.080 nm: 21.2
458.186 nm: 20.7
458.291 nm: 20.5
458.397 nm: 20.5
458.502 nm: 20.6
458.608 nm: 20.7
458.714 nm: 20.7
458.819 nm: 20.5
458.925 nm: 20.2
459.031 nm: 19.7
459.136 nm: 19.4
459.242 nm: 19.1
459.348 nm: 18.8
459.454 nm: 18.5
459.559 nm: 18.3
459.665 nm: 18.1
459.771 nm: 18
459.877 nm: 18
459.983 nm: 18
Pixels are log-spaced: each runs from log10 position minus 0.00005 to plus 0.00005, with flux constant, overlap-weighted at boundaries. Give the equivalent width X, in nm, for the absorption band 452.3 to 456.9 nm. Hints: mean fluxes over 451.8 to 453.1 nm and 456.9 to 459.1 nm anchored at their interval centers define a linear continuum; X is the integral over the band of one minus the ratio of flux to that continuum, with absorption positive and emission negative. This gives 0.19 nm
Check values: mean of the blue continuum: 17.9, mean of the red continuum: 21.1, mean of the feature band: 18.3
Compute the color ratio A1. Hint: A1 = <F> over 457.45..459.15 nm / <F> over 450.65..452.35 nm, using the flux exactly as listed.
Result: 1.14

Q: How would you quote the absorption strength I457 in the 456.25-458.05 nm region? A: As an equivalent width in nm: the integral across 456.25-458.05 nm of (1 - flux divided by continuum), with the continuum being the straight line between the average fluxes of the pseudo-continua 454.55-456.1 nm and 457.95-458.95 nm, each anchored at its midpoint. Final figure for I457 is -0.06 nm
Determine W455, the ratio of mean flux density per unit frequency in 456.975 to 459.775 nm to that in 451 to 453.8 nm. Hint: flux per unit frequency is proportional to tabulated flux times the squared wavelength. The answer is 1.17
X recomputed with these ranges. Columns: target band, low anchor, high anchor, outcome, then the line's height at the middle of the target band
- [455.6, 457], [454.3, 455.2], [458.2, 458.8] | 0.08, 19.8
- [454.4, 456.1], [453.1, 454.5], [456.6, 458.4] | 0.04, 19.2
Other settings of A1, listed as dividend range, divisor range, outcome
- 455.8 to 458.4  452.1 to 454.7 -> 1.12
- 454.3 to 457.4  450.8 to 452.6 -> 1.03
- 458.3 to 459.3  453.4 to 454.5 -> 1.11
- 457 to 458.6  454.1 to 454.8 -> 1.13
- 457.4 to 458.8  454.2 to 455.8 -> 1.15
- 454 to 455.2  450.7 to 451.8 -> 1.01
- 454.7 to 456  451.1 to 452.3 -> 1.01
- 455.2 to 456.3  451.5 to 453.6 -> 1.02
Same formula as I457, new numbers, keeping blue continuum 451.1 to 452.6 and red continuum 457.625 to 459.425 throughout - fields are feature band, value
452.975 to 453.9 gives 0.06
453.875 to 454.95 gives 0.02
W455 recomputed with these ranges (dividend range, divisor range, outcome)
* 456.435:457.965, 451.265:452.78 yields 1.17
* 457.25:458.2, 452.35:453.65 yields 1.27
